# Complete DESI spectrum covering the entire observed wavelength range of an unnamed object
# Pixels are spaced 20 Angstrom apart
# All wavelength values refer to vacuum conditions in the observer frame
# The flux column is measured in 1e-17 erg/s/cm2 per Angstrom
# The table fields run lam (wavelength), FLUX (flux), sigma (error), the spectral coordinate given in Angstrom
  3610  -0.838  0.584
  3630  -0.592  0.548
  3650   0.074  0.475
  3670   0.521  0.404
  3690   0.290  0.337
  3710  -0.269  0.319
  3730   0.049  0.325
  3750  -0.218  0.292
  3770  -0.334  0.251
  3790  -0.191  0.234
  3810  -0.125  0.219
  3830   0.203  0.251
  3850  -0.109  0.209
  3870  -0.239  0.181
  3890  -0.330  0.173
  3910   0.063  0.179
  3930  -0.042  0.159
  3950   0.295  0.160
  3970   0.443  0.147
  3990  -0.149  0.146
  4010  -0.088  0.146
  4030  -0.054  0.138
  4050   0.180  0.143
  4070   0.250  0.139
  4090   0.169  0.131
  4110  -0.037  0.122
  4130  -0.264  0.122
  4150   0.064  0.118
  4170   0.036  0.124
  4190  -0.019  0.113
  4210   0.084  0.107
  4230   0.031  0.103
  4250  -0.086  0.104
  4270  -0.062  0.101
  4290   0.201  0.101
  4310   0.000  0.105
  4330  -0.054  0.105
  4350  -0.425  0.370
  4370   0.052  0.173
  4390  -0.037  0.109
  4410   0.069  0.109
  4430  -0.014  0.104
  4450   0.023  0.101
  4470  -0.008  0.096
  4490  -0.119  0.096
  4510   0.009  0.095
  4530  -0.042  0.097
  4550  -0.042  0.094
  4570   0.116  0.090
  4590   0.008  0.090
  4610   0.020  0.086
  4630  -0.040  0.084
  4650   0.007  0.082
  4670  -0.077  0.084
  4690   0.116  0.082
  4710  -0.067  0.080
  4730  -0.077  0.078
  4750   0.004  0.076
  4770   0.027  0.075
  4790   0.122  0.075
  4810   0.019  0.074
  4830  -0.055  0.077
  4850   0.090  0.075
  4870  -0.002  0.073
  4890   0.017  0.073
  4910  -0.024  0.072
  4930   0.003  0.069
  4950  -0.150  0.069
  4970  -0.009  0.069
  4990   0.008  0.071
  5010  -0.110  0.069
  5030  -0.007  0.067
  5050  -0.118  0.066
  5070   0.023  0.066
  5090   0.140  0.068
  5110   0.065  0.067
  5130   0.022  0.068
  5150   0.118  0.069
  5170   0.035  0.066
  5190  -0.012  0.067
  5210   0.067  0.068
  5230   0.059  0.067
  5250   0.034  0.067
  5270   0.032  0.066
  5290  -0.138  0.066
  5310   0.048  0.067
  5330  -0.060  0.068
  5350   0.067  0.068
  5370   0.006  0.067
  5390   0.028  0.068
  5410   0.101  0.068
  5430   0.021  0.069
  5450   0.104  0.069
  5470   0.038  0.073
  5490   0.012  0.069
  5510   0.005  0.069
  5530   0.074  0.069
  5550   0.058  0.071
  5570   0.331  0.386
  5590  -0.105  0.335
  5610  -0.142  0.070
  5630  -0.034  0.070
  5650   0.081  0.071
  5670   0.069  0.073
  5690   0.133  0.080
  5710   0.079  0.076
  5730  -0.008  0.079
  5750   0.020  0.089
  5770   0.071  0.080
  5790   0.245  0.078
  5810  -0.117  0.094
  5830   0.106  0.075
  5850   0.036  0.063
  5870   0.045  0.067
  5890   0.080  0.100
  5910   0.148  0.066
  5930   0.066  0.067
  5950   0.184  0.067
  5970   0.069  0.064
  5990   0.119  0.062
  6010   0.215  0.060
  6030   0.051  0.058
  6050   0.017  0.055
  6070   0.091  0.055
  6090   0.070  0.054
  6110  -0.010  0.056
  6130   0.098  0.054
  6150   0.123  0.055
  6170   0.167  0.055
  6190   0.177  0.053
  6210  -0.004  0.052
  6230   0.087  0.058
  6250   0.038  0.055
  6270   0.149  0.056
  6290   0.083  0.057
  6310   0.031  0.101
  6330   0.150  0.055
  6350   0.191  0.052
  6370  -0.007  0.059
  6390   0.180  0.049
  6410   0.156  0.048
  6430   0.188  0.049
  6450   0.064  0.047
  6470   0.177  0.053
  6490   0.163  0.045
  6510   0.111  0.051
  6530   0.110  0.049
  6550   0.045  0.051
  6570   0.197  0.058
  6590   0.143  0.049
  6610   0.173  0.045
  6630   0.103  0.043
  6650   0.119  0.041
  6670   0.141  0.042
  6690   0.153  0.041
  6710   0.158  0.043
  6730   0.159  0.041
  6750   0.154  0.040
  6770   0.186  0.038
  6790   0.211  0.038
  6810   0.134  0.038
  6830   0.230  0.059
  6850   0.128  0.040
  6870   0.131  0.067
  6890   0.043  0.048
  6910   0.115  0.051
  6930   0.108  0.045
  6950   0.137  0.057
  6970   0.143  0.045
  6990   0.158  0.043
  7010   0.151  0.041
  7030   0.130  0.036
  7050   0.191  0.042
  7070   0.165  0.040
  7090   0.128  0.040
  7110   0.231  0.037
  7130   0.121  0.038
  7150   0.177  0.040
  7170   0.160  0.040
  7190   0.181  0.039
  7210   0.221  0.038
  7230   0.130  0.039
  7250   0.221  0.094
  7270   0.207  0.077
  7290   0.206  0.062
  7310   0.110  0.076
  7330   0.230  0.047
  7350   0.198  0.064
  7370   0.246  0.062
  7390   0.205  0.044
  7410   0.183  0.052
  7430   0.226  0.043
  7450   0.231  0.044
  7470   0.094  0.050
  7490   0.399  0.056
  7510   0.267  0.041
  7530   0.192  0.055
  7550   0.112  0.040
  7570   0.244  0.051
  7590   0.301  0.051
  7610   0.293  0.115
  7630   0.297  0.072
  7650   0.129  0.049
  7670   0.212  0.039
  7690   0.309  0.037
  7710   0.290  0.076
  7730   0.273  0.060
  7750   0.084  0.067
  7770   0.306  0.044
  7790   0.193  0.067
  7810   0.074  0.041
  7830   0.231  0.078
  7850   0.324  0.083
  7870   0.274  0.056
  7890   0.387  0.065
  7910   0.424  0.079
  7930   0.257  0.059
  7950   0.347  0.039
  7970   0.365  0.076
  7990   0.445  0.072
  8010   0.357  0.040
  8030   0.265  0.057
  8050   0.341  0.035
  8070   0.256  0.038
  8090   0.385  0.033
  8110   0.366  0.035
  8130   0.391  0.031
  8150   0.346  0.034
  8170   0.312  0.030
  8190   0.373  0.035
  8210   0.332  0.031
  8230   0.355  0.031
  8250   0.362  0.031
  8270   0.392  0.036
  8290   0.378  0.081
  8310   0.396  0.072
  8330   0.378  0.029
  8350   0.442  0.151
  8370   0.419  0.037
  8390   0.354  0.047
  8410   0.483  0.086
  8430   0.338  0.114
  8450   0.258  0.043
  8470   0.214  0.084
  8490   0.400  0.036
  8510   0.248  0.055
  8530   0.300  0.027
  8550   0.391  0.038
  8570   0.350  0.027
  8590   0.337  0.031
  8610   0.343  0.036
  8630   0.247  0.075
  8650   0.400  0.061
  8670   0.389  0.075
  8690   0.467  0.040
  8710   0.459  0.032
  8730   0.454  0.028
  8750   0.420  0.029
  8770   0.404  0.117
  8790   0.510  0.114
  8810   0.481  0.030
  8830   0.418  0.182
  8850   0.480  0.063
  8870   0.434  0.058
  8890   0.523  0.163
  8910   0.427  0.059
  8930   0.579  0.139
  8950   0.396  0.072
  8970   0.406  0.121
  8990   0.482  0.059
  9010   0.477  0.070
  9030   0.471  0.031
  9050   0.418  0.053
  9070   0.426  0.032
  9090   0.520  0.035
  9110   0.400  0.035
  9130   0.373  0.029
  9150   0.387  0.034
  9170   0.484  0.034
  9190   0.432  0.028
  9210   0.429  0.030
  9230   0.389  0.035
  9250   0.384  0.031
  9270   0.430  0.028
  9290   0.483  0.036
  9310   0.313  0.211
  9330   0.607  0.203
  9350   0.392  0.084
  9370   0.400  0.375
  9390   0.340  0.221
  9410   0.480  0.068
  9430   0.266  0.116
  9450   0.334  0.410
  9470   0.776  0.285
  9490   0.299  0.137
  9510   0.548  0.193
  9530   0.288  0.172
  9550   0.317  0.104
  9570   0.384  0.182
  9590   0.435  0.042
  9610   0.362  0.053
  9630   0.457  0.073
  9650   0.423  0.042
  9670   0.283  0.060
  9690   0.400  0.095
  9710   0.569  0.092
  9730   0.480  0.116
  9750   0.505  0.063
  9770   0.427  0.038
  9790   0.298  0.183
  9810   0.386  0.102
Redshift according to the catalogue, 0.966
